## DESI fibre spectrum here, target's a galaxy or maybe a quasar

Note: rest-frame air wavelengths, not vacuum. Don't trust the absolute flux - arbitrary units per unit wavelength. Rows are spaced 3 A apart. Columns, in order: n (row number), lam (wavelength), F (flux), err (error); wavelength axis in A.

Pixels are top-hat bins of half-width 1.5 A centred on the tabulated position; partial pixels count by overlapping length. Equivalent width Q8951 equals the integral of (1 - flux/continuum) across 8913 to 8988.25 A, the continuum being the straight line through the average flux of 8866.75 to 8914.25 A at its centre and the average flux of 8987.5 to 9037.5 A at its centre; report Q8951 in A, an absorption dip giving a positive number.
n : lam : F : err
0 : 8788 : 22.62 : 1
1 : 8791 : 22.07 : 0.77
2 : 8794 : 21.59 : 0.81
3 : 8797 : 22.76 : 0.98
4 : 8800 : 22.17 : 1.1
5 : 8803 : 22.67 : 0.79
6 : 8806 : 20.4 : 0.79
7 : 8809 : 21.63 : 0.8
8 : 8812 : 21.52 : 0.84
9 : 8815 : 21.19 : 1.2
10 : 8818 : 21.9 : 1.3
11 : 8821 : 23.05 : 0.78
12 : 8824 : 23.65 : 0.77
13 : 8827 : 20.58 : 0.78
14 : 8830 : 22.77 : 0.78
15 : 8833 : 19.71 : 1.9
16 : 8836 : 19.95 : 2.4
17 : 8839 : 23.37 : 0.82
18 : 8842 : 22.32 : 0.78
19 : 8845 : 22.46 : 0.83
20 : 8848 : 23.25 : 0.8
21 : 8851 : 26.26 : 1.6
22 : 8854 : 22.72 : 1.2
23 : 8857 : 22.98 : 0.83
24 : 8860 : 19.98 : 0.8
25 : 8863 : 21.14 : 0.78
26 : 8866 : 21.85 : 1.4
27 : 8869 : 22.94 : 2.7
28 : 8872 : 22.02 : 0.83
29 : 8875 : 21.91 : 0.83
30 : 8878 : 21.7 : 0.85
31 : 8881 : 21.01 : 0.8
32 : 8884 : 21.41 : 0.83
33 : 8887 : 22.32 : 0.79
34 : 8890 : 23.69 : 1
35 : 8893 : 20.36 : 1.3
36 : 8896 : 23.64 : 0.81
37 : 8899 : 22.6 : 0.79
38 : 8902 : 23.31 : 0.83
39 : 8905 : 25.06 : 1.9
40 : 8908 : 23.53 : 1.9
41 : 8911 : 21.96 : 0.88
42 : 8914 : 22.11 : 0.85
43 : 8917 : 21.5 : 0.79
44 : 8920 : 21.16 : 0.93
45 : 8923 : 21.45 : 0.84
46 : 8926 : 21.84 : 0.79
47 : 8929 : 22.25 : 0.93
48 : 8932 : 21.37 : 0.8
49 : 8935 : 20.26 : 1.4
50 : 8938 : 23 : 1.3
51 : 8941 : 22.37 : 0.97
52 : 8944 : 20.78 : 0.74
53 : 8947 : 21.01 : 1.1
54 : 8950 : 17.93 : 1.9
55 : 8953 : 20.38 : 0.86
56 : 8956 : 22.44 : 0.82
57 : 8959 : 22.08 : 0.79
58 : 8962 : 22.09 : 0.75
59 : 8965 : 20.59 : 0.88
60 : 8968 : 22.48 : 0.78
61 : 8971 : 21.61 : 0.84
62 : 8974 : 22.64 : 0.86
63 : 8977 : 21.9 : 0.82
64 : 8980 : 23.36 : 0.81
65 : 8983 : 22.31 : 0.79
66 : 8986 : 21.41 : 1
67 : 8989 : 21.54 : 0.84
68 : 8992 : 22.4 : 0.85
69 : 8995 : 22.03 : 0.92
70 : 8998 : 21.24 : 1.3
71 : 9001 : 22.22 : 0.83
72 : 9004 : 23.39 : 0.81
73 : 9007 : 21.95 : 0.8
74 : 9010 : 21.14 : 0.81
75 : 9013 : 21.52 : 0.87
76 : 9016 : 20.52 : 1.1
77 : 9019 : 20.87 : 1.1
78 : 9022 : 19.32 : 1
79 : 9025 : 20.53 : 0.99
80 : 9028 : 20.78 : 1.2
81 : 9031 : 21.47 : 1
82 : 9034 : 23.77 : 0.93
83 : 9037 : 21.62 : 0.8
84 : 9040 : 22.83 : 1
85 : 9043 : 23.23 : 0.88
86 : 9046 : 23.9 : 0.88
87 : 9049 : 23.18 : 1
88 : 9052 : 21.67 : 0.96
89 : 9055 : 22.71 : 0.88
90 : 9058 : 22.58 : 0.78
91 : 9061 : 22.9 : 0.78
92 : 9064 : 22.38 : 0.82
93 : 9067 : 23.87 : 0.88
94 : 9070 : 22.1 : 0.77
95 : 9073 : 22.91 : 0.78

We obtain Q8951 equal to 1.4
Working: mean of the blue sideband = 22.5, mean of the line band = 21.6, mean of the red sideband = 21.5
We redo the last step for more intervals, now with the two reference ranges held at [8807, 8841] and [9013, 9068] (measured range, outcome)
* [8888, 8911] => -1.3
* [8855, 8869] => 0.1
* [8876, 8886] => 0.2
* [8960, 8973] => 0.1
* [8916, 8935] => 0.4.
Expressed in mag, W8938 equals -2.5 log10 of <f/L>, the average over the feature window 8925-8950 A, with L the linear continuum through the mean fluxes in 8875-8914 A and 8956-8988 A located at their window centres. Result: 0.04 mag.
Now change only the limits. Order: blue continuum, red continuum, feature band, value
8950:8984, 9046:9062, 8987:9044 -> 0.03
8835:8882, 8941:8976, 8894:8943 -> -0.03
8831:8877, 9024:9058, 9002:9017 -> 0.03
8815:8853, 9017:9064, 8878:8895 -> 0.02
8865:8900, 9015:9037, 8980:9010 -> -0.04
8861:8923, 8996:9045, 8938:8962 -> 0.04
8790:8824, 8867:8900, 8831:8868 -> -0.01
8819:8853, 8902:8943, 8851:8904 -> 0.00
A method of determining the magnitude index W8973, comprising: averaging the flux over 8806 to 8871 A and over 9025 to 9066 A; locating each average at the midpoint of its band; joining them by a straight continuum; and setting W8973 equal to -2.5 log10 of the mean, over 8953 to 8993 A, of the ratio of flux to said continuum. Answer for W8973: 0.017 mag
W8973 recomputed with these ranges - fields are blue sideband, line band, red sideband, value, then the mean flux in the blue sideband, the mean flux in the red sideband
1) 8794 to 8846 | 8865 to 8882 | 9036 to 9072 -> 0.01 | 21.9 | 22.8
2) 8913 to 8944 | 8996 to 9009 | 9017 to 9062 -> -0.01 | 21.7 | 22.1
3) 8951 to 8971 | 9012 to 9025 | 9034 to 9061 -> 0.09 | 21.6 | 22.8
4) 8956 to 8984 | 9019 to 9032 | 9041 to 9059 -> 0.11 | 22.1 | 22.9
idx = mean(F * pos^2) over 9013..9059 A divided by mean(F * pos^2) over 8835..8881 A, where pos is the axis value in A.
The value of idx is 1.02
